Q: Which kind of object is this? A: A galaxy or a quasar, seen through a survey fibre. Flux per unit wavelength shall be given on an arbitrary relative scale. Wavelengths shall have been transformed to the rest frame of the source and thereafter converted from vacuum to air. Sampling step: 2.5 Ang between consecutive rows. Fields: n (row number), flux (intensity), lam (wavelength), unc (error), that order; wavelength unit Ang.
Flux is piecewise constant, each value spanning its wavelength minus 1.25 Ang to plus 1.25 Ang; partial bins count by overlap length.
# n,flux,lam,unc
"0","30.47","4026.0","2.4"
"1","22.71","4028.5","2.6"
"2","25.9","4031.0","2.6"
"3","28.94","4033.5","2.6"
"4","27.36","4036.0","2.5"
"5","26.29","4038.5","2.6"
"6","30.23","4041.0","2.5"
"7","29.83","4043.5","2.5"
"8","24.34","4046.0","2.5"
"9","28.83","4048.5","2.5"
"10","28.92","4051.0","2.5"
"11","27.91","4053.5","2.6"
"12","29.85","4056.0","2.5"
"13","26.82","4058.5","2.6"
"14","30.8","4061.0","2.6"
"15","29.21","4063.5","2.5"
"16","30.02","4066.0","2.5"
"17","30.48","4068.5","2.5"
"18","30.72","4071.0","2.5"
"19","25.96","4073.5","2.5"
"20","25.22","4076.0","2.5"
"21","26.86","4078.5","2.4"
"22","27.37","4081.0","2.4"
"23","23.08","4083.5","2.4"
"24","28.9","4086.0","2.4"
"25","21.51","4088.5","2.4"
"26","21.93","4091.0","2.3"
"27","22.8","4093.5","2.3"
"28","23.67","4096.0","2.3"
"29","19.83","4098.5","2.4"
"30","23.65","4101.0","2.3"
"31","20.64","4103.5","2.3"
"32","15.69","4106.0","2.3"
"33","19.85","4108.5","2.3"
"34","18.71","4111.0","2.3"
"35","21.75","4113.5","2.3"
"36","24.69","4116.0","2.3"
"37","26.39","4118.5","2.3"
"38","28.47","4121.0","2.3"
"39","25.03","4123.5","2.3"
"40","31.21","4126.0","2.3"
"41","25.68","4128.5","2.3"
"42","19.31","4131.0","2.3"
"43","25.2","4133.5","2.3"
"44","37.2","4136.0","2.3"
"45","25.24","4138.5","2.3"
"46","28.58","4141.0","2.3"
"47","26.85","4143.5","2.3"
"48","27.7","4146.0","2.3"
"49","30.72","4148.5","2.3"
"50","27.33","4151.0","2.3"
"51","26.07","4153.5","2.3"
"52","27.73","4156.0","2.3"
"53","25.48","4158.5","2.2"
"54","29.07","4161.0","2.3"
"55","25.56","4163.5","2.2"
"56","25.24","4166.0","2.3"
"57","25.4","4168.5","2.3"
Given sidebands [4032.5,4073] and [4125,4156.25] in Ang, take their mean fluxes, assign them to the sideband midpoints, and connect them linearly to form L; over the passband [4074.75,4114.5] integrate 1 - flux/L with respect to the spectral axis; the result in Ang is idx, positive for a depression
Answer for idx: 7.9 Ang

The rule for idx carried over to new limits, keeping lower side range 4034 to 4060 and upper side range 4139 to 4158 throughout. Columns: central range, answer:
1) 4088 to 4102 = 2.8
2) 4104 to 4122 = 3.7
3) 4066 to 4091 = 1.2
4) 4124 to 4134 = 0.9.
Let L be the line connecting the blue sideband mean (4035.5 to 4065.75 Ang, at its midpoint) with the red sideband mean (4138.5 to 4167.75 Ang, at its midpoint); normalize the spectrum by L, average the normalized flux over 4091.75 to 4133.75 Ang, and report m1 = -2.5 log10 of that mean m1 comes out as 0.20 mag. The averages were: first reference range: 28.4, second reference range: 27.2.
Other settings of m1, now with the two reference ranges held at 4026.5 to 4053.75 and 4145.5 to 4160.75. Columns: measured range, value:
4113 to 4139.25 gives 0.04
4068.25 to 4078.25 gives -0.01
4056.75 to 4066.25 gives -0.06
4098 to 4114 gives 0.35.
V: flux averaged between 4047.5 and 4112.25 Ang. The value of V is 25.3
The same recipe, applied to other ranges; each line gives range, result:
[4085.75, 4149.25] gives 24.5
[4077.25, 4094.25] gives 24.7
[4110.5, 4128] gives 25.5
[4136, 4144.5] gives 28.4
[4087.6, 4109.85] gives 21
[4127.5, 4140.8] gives 26.7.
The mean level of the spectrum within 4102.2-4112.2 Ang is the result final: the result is 18.7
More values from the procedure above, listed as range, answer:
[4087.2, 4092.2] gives 21.8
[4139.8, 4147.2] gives 27.7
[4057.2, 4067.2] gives 29.2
